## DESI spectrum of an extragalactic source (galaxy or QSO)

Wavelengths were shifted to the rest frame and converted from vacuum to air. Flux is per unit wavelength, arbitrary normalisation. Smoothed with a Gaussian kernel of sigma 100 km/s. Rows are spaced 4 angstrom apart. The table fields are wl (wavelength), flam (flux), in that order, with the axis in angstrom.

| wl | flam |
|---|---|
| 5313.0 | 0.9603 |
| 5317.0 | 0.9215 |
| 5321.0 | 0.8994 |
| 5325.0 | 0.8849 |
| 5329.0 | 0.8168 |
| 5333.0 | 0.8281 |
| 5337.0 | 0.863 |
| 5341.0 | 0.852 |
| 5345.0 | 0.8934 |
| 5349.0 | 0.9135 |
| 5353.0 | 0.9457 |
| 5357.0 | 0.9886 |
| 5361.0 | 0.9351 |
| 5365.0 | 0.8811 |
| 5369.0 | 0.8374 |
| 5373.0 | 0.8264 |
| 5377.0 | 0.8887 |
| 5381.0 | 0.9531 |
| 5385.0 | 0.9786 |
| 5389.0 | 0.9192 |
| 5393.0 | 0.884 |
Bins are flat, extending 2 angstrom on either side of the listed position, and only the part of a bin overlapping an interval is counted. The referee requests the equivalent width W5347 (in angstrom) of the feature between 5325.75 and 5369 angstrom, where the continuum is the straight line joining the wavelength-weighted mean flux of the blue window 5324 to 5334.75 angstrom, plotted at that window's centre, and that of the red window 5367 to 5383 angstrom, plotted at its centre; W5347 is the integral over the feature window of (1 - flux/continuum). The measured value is -1.75 angstrom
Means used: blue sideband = 0.84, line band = 0.889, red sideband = 0.876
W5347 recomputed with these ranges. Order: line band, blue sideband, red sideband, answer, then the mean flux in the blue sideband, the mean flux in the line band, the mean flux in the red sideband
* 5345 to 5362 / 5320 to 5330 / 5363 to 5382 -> -1.3 angstrom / 0.869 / 0.94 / 0.873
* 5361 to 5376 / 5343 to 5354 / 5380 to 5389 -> 1.2 angstrom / 0.915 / 0.863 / 0.957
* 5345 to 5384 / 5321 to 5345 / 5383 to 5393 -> -0.3 angstrom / 0.857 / 0.909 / 0.936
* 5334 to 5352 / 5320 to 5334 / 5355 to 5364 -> 0.5 angstrom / 0.856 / 0.881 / 0.953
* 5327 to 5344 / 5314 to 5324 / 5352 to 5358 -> 1.7 angstrom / 0.913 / 0.843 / 0.967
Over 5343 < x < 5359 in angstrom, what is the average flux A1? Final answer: 0.935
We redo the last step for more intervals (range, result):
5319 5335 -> 0.857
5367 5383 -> 0.876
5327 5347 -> 0.851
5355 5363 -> 0.962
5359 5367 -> 0.908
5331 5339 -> 0.846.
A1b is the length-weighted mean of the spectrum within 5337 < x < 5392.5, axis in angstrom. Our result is 0.906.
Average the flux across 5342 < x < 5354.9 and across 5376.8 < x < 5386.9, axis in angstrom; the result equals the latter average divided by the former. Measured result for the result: 1.0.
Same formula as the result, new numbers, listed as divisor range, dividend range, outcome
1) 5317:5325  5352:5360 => 1.07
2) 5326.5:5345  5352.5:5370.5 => 1.08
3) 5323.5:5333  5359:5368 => 1.07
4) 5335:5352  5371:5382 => 1.00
